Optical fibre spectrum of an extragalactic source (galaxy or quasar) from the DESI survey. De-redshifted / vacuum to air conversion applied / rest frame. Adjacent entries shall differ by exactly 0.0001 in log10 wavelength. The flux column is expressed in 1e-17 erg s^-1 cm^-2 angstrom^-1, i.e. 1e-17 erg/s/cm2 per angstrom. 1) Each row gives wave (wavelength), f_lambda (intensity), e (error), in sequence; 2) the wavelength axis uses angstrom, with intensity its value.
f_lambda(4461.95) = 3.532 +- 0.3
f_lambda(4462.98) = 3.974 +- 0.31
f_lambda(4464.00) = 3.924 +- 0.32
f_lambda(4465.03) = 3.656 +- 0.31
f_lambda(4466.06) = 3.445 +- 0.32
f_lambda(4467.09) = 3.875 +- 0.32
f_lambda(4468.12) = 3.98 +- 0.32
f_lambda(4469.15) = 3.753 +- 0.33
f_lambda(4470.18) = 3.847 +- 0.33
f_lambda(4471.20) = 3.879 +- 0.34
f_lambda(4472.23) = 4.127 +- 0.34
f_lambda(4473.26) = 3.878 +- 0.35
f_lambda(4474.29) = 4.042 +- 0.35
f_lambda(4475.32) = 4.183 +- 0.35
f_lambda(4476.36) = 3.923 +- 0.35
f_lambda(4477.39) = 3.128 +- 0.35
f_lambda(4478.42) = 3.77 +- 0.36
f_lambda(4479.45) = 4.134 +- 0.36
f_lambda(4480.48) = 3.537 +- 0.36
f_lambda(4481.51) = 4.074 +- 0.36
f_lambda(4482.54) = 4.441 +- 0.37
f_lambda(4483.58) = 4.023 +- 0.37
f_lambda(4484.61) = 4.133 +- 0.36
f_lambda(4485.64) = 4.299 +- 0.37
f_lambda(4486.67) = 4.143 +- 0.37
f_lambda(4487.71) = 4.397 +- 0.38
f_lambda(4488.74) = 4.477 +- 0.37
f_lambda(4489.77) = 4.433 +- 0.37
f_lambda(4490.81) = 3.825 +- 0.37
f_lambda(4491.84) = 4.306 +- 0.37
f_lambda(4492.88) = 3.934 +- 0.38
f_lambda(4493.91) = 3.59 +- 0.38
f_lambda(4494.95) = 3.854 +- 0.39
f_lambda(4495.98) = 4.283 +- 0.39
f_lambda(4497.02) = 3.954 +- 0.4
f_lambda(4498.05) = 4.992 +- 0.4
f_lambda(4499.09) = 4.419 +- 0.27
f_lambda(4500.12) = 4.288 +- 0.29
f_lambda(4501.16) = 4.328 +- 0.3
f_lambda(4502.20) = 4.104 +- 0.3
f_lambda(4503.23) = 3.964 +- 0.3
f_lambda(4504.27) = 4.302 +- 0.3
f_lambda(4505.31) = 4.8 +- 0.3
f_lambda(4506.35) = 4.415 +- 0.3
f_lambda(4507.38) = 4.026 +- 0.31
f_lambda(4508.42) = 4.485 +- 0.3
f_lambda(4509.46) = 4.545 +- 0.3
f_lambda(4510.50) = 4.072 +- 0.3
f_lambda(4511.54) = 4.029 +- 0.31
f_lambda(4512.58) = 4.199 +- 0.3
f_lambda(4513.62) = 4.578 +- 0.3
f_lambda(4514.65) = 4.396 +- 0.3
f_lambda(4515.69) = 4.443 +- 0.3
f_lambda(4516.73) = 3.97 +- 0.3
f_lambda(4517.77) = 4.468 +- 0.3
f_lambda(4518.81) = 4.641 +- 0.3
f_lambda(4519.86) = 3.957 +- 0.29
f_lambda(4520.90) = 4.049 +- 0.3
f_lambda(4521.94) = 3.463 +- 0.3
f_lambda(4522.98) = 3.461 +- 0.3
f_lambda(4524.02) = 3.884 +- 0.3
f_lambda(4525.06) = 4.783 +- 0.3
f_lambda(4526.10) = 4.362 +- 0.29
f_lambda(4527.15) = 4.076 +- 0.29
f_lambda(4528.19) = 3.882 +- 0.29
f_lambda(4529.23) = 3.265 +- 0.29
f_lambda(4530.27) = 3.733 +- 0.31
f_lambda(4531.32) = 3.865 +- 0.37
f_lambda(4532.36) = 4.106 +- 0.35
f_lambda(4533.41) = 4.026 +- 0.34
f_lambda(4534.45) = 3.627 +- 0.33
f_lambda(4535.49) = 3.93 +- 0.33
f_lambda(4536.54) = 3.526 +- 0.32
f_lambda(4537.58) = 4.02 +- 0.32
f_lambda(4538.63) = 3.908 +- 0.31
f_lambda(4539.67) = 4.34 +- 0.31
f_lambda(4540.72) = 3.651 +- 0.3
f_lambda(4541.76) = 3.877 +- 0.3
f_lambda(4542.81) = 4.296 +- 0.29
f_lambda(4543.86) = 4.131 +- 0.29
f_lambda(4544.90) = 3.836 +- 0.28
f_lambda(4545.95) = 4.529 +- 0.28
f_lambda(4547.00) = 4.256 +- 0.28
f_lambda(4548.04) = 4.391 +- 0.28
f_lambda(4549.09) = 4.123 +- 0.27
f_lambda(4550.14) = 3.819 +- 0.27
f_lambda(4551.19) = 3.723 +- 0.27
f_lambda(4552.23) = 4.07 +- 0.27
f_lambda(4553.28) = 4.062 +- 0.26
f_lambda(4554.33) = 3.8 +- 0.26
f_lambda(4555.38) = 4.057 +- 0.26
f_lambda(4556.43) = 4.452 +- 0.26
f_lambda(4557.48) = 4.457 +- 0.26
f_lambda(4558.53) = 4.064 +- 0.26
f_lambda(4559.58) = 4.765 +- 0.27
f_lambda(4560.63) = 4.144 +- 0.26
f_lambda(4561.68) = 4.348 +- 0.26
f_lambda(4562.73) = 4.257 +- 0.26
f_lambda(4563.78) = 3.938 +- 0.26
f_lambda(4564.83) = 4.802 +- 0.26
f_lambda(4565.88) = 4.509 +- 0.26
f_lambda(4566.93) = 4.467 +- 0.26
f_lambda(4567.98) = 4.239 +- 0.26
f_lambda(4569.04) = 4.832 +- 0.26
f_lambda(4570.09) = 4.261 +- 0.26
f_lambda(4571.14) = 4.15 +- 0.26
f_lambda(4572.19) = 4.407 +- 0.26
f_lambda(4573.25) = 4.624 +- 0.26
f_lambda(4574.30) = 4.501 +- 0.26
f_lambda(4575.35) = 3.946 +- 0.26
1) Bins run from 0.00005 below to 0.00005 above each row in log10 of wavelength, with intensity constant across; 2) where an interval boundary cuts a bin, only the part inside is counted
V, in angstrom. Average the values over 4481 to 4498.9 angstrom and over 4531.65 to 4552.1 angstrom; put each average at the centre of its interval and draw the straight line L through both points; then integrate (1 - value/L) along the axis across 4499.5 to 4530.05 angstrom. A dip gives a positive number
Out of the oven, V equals -0.5 angstrom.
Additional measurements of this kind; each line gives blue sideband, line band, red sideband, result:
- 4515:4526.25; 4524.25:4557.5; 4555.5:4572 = 1.7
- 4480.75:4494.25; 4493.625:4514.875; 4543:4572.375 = -0.5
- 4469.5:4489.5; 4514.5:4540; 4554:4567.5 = 1.2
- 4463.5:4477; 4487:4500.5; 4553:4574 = -0.7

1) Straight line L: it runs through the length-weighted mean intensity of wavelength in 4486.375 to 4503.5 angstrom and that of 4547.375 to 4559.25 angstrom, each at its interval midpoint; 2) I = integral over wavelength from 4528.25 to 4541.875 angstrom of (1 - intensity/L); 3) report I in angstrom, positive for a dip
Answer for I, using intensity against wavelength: 1.0 angstrom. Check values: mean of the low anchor 4.2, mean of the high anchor 4.11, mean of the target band 3.84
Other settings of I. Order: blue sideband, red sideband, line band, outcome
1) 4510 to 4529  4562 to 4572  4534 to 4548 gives 0.8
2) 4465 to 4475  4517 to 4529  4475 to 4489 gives -0.4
